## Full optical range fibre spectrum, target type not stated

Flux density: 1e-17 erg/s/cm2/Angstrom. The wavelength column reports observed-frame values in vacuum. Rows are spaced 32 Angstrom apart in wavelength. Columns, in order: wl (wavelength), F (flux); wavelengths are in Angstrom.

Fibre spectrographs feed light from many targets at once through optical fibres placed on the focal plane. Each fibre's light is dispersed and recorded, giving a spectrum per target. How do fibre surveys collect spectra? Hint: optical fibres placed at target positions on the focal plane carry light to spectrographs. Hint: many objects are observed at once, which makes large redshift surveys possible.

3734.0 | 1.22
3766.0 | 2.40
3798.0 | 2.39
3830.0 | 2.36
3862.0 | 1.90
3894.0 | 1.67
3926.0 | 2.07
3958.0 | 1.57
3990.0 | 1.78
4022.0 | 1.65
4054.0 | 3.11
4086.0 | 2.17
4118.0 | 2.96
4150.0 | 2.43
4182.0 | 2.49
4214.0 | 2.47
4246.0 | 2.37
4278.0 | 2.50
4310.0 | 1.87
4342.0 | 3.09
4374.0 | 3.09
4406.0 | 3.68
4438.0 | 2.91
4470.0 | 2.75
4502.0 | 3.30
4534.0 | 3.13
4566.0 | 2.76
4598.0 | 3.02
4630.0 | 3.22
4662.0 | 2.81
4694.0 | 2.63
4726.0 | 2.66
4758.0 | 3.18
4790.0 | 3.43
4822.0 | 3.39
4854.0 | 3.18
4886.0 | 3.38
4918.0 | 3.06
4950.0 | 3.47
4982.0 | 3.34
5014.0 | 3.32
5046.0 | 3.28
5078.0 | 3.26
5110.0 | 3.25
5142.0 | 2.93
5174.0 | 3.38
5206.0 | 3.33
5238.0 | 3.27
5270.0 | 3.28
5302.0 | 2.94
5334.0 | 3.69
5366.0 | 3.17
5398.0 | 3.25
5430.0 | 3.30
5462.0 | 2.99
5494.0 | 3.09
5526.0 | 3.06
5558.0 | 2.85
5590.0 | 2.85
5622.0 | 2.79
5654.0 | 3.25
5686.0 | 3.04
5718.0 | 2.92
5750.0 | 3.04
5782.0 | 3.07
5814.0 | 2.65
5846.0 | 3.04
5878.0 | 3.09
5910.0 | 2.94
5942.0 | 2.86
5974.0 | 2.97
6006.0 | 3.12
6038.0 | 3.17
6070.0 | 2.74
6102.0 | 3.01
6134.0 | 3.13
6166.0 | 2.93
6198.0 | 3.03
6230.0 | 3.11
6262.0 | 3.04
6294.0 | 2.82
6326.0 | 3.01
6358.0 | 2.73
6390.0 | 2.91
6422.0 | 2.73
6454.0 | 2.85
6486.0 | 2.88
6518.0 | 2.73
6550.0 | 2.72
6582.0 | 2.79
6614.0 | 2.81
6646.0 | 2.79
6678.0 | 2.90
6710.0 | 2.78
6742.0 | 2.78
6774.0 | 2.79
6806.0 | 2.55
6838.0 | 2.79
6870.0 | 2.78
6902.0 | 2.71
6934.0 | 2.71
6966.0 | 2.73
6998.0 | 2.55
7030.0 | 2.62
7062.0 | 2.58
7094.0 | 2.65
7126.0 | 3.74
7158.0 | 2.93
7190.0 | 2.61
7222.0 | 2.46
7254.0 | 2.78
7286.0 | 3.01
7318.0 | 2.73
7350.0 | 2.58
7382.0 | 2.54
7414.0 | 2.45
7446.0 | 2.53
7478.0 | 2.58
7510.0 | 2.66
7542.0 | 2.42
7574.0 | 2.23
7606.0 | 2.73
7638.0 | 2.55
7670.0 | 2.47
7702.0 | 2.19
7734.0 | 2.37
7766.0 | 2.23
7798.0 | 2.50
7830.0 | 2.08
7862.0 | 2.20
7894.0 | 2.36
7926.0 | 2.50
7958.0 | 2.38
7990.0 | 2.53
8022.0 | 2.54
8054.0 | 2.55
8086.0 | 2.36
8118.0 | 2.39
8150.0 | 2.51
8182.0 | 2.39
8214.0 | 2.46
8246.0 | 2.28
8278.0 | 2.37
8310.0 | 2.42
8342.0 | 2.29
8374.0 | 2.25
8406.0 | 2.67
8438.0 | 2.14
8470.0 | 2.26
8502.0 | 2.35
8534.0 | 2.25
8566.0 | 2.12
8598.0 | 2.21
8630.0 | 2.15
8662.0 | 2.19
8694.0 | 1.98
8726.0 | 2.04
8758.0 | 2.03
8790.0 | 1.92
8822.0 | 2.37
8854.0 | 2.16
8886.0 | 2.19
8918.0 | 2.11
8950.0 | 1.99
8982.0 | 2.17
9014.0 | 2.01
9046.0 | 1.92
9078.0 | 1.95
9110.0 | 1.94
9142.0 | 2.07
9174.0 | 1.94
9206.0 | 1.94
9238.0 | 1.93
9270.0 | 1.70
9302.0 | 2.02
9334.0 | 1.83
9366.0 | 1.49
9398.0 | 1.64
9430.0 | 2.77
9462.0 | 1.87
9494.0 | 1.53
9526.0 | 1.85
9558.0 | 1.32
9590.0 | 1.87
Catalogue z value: 0.09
